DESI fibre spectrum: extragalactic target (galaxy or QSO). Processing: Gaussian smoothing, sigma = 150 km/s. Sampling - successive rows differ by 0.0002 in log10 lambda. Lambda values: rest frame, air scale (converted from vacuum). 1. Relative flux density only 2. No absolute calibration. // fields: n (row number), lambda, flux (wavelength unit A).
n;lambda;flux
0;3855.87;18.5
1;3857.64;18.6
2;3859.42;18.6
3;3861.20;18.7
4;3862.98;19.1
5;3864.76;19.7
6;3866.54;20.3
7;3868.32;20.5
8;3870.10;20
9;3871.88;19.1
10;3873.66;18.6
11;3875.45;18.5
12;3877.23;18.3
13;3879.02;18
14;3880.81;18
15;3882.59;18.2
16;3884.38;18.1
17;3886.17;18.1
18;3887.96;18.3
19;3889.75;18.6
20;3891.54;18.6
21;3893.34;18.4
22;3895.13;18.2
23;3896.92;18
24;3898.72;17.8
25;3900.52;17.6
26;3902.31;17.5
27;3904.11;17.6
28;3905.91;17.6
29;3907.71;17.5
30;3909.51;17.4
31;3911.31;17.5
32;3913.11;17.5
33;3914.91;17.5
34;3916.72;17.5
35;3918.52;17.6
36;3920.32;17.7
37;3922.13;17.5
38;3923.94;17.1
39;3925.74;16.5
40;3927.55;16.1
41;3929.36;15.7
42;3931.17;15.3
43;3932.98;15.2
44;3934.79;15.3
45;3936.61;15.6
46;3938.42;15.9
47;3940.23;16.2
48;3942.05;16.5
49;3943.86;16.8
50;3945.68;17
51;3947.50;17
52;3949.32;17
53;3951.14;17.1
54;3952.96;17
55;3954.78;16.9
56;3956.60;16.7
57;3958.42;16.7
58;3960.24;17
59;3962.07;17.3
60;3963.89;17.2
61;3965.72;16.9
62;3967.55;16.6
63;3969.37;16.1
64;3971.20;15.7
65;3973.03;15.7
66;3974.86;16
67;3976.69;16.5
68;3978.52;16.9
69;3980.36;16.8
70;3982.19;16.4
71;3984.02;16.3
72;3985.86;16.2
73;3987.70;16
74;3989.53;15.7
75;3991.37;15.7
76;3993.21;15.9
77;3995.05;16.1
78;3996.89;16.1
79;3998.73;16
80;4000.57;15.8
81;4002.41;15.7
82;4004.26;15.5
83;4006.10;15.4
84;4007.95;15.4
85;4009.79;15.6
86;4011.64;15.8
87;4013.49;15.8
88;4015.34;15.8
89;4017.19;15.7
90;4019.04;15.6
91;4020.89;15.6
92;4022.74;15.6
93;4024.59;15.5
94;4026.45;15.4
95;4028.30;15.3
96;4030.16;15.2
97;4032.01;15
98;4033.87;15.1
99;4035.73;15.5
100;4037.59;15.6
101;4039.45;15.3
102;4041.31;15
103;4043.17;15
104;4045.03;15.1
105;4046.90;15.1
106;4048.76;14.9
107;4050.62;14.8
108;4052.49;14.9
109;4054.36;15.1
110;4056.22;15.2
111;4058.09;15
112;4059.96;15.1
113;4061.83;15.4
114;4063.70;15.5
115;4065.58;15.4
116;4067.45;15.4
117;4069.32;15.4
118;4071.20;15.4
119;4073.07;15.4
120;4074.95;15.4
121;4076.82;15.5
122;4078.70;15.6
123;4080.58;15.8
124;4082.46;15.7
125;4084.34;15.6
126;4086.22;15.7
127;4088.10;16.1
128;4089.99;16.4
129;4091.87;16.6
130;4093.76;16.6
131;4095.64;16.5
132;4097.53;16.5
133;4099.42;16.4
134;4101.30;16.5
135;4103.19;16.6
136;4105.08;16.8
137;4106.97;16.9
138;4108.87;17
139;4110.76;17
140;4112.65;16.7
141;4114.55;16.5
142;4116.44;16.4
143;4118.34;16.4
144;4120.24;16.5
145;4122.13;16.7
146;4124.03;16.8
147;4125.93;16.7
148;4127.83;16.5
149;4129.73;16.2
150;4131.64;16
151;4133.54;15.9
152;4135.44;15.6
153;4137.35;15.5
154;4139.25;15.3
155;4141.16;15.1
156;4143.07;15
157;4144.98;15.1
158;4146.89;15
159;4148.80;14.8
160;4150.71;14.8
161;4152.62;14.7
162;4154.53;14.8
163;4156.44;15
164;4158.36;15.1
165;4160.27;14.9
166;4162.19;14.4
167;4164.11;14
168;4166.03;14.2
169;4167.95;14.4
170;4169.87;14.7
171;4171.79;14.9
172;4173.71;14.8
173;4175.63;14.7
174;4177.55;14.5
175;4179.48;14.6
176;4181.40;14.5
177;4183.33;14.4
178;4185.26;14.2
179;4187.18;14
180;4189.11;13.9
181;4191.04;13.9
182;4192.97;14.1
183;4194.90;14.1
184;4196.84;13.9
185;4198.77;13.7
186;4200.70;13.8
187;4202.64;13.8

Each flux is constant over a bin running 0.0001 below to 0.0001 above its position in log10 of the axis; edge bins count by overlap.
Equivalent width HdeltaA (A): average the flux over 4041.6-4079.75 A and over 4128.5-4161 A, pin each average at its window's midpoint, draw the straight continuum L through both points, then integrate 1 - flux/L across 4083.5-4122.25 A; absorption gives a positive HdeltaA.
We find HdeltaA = -3.2 A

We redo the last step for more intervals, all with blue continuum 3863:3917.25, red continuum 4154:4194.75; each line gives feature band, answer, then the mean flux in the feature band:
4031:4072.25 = 2.4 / 15.2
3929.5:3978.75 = 2.8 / 16.4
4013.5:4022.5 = 0.5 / 15.7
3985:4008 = 1.4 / 15.8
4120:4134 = -1.2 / 16.4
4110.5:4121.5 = -0.9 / 16.6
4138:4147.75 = -0.1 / 15.1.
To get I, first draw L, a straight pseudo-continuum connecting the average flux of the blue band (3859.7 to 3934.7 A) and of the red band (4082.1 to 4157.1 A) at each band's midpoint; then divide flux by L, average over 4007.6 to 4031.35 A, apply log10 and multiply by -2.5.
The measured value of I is 0.09 mag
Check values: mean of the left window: 17.9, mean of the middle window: 15.6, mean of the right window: 16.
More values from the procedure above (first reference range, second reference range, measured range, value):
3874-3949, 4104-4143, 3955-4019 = 0.05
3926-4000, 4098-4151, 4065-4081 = 0.05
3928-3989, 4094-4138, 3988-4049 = 0.06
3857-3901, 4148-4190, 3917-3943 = 0.10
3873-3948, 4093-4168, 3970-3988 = 0.04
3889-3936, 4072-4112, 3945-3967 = 0.00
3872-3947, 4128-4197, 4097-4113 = -0.09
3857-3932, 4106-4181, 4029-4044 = 0.09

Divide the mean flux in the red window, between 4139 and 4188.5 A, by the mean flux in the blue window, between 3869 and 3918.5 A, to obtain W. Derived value 0.8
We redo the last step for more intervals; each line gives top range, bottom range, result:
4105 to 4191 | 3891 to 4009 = 0.92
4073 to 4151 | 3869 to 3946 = 0.92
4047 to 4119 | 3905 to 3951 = 0.95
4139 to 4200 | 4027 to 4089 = 0.95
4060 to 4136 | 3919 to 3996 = 0.98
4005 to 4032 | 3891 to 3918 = 0.88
